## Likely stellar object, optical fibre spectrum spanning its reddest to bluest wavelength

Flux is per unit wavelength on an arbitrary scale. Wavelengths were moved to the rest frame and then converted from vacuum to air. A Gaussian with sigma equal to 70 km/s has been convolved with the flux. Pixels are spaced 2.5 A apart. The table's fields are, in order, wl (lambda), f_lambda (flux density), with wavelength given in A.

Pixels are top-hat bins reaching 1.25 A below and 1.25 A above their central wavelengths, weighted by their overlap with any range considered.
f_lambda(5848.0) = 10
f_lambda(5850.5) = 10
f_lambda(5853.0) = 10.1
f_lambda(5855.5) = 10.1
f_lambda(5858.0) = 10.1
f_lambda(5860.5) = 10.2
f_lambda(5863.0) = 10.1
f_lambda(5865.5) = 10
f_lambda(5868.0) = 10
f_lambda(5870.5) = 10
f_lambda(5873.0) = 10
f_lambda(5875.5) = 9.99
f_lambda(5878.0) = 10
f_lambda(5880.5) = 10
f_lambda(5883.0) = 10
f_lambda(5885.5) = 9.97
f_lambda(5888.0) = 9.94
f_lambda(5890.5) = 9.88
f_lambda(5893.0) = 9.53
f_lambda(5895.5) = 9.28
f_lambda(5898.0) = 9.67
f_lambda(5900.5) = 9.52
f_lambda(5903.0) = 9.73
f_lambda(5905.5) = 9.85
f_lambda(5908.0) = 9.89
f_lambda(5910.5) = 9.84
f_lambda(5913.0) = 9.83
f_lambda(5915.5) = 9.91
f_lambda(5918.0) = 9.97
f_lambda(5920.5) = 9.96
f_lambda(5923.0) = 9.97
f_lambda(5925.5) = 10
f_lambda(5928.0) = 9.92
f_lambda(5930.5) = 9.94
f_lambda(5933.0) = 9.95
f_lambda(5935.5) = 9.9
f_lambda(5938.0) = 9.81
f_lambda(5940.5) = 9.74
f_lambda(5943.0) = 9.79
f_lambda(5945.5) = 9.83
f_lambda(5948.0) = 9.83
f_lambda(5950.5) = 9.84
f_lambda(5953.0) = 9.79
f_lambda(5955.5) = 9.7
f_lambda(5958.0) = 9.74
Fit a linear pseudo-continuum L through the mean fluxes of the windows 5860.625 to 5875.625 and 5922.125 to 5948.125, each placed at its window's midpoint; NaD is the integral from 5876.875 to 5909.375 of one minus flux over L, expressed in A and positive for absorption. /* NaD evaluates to 0.61 A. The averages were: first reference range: 10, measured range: 9.79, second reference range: 9.88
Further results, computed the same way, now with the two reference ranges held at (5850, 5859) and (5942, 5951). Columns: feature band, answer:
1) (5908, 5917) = 0.05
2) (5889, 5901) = 0.46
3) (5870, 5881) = 0.03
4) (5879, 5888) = 0.01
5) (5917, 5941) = -0.12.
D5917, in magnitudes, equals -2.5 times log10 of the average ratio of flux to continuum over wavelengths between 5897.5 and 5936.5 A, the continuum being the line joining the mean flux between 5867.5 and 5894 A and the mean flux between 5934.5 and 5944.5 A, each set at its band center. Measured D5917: 0.00 mag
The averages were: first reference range 9.94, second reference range 9.81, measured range 9.87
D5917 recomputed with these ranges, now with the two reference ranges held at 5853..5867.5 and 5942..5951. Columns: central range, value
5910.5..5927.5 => -0.003 mag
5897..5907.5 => 0.028 mag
